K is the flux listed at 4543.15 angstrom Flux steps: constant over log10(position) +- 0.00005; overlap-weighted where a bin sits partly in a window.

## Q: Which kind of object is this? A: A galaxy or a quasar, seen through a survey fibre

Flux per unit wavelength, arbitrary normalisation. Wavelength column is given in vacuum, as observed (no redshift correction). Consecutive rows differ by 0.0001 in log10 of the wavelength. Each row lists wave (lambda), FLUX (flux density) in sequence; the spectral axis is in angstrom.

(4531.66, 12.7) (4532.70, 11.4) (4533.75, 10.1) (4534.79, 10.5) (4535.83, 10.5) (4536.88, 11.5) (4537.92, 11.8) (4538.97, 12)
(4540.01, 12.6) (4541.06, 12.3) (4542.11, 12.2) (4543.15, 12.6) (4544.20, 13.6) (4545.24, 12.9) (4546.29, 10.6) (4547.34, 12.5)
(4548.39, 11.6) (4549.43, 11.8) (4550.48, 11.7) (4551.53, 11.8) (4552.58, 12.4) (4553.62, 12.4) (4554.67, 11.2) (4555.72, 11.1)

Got 12.6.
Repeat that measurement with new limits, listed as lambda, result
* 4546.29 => 10.6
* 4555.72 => 11.1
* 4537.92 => 11.8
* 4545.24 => 12.9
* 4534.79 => 10.5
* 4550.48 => 11.7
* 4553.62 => 12.4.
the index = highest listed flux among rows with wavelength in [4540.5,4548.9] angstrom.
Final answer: 13.6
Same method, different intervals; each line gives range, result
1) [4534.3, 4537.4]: 11.5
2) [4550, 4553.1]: 12.4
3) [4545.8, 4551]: 12.5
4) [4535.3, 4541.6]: 12.6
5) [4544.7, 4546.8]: 12.9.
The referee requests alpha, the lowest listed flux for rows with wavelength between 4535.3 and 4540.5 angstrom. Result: 10.5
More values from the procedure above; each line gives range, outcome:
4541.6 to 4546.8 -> 10.6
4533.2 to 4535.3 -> 10.1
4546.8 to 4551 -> 11.6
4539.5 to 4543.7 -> 12.2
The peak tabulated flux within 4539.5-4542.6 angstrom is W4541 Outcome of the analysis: 12.6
